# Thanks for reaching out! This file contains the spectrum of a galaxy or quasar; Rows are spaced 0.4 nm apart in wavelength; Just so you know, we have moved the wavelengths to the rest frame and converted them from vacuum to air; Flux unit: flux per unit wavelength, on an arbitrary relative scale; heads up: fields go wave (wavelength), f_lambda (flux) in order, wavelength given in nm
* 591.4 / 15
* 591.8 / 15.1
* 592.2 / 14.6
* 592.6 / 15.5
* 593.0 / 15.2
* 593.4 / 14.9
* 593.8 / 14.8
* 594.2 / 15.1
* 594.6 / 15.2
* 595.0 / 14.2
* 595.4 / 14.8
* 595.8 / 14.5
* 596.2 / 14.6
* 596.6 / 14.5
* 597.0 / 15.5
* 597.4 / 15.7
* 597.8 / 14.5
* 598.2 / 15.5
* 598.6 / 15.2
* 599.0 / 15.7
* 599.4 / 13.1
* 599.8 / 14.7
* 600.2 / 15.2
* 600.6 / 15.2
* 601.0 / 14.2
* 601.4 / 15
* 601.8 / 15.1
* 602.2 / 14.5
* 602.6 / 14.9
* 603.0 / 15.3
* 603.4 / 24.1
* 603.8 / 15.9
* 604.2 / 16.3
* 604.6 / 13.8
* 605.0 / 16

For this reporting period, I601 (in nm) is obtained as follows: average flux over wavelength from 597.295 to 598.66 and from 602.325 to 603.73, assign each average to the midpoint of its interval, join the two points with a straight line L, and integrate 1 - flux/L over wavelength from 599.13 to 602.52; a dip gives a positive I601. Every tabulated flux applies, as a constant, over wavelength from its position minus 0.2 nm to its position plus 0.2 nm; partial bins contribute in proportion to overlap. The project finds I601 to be 0.40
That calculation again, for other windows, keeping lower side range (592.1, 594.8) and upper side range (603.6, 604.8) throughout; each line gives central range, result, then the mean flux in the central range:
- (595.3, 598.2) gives 0.04 nm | 14.9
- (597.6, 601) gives 0.08 nm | 14.8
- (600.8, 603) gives 0.07 nm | 14.8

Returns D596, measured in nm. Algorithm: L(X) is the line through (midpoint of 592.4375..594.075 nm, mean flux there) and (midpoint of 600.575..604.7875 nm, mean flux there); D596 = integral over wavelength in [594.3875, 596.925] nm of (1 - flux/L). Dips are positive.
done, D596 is 0.10 nm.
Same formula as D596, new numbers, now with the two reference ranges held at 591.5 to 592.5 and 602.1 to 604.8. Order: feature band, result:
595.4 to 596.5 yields 0.06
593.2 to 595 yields 0.04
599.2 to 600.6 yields 0.13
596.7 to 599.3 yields 0.08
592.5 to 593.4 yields -0.01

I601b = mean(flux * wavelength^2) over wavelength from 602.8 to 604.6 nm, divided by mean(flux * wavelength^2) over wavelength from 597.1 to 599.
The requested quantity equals 1.2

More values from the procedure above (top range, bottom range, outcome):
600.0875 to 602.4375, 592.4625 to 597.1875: 1.02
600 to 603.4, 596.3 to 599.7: 1.05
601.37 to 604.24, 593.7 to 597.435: 1.14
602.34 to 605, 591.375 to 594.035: 1.15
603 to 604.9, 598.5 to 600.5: 1.18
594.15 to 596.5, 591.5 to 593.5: 0.99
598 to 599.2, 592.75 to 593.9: 1.05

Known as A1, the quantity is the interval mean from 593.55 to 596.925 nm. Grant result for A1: 14.7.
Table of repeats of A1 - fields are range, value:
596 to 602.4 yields 14.9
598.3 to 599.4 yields 15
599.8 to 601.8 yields 14.9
